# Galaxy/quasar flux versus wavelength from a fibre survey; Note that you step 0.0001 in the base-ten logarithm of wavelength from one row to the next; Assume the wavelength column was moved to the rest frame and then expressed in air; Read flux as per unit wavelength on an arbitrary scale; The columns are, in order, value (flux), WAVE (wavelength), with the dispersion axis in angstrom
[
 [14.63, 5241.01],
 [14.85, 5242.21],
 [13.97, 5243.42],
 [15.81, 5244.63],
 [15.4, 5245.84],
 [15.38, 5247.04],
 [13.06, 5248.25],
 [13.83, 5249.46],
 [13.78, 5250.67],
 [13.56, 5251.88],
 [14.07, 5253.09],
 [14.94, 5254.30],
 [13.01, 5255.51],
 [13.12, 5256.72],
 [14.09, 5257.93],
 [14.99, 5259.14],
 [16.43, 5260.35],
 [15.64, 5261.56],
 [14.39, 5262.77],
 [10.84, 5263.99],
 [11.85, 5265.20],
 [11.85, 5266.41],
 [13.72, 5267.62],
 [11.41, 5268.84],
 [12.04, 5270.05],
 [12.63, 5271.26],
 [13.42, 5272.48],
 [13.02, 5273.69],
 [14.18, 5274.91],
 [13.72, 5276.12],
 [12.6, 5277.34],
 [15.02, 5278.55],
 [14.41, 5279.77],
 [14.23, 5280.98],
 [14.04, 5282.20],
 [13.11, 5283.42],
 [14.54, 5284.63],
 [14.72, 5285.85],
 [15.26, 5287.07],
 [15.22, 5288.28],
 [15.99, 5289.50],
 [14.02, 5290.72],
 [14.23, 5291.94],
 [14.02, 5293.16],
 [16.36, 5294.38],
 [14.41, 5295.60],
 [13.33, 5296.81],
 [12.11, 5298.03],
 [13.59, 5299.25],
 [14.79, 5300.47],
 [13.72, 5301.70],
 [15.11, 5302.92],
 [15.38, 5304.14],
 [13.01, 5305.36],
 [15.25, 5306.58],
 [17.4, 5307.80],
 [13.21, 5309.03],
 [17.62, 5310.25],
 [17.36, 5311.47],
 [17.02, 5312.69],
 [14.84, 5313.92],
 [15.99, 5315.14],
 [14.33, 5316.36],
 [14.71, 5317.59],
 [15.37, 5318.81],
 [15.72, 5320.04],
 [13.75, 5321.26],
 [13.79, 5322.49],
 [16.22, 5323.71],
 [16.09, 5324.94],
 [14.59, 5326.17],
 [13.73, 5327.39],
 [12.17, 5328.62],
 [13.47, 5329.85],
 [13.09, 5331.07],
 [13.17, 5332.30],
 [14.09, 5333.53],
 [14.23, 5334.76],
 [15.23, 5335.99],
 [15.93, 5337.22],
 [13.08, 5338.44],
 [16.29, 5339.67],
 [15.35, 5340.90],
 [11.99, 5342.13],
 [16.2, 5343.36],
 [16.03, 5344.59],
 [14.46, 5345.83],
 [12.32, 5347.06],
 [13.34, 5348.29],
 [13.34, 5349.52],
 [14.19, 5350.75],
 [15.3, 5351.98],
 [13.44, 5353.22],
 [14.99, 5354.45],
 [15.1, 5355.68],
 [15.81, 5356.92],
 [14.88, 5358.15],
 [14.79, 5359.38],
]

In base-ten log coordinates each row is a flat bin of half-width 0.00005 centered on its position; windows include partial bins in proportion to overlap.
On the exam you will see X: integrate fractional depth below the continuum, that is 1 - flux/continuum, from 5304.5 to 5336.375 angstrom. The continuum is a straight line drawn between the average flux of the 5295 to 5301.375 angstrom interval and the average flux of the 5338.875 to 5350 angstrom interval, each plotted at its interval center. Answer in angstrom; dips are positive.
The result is -1.9 angstrom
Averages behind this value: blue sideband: 13.6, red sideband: 14.4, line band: 14.8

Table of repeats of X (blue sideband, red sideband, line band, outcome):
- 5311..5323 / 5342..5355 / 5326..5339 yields 0.8 angstrom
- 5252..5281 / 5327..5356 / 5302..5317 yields -1.7 angstrom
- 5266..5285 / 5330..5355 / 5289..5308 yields -1.1 angstrom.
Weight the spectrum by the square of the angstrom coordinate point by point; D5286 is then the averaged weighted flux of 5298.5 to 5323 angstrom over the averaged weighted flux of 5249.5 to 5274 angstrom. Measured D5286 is 1.1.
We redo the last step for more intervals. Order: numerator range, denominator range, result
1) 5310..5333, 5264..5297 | 1.09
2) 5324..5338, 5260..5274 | 1.12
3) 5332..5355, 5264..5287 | 1.11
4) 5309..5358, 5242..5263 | 1.05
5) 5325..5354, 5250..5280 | 1.08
